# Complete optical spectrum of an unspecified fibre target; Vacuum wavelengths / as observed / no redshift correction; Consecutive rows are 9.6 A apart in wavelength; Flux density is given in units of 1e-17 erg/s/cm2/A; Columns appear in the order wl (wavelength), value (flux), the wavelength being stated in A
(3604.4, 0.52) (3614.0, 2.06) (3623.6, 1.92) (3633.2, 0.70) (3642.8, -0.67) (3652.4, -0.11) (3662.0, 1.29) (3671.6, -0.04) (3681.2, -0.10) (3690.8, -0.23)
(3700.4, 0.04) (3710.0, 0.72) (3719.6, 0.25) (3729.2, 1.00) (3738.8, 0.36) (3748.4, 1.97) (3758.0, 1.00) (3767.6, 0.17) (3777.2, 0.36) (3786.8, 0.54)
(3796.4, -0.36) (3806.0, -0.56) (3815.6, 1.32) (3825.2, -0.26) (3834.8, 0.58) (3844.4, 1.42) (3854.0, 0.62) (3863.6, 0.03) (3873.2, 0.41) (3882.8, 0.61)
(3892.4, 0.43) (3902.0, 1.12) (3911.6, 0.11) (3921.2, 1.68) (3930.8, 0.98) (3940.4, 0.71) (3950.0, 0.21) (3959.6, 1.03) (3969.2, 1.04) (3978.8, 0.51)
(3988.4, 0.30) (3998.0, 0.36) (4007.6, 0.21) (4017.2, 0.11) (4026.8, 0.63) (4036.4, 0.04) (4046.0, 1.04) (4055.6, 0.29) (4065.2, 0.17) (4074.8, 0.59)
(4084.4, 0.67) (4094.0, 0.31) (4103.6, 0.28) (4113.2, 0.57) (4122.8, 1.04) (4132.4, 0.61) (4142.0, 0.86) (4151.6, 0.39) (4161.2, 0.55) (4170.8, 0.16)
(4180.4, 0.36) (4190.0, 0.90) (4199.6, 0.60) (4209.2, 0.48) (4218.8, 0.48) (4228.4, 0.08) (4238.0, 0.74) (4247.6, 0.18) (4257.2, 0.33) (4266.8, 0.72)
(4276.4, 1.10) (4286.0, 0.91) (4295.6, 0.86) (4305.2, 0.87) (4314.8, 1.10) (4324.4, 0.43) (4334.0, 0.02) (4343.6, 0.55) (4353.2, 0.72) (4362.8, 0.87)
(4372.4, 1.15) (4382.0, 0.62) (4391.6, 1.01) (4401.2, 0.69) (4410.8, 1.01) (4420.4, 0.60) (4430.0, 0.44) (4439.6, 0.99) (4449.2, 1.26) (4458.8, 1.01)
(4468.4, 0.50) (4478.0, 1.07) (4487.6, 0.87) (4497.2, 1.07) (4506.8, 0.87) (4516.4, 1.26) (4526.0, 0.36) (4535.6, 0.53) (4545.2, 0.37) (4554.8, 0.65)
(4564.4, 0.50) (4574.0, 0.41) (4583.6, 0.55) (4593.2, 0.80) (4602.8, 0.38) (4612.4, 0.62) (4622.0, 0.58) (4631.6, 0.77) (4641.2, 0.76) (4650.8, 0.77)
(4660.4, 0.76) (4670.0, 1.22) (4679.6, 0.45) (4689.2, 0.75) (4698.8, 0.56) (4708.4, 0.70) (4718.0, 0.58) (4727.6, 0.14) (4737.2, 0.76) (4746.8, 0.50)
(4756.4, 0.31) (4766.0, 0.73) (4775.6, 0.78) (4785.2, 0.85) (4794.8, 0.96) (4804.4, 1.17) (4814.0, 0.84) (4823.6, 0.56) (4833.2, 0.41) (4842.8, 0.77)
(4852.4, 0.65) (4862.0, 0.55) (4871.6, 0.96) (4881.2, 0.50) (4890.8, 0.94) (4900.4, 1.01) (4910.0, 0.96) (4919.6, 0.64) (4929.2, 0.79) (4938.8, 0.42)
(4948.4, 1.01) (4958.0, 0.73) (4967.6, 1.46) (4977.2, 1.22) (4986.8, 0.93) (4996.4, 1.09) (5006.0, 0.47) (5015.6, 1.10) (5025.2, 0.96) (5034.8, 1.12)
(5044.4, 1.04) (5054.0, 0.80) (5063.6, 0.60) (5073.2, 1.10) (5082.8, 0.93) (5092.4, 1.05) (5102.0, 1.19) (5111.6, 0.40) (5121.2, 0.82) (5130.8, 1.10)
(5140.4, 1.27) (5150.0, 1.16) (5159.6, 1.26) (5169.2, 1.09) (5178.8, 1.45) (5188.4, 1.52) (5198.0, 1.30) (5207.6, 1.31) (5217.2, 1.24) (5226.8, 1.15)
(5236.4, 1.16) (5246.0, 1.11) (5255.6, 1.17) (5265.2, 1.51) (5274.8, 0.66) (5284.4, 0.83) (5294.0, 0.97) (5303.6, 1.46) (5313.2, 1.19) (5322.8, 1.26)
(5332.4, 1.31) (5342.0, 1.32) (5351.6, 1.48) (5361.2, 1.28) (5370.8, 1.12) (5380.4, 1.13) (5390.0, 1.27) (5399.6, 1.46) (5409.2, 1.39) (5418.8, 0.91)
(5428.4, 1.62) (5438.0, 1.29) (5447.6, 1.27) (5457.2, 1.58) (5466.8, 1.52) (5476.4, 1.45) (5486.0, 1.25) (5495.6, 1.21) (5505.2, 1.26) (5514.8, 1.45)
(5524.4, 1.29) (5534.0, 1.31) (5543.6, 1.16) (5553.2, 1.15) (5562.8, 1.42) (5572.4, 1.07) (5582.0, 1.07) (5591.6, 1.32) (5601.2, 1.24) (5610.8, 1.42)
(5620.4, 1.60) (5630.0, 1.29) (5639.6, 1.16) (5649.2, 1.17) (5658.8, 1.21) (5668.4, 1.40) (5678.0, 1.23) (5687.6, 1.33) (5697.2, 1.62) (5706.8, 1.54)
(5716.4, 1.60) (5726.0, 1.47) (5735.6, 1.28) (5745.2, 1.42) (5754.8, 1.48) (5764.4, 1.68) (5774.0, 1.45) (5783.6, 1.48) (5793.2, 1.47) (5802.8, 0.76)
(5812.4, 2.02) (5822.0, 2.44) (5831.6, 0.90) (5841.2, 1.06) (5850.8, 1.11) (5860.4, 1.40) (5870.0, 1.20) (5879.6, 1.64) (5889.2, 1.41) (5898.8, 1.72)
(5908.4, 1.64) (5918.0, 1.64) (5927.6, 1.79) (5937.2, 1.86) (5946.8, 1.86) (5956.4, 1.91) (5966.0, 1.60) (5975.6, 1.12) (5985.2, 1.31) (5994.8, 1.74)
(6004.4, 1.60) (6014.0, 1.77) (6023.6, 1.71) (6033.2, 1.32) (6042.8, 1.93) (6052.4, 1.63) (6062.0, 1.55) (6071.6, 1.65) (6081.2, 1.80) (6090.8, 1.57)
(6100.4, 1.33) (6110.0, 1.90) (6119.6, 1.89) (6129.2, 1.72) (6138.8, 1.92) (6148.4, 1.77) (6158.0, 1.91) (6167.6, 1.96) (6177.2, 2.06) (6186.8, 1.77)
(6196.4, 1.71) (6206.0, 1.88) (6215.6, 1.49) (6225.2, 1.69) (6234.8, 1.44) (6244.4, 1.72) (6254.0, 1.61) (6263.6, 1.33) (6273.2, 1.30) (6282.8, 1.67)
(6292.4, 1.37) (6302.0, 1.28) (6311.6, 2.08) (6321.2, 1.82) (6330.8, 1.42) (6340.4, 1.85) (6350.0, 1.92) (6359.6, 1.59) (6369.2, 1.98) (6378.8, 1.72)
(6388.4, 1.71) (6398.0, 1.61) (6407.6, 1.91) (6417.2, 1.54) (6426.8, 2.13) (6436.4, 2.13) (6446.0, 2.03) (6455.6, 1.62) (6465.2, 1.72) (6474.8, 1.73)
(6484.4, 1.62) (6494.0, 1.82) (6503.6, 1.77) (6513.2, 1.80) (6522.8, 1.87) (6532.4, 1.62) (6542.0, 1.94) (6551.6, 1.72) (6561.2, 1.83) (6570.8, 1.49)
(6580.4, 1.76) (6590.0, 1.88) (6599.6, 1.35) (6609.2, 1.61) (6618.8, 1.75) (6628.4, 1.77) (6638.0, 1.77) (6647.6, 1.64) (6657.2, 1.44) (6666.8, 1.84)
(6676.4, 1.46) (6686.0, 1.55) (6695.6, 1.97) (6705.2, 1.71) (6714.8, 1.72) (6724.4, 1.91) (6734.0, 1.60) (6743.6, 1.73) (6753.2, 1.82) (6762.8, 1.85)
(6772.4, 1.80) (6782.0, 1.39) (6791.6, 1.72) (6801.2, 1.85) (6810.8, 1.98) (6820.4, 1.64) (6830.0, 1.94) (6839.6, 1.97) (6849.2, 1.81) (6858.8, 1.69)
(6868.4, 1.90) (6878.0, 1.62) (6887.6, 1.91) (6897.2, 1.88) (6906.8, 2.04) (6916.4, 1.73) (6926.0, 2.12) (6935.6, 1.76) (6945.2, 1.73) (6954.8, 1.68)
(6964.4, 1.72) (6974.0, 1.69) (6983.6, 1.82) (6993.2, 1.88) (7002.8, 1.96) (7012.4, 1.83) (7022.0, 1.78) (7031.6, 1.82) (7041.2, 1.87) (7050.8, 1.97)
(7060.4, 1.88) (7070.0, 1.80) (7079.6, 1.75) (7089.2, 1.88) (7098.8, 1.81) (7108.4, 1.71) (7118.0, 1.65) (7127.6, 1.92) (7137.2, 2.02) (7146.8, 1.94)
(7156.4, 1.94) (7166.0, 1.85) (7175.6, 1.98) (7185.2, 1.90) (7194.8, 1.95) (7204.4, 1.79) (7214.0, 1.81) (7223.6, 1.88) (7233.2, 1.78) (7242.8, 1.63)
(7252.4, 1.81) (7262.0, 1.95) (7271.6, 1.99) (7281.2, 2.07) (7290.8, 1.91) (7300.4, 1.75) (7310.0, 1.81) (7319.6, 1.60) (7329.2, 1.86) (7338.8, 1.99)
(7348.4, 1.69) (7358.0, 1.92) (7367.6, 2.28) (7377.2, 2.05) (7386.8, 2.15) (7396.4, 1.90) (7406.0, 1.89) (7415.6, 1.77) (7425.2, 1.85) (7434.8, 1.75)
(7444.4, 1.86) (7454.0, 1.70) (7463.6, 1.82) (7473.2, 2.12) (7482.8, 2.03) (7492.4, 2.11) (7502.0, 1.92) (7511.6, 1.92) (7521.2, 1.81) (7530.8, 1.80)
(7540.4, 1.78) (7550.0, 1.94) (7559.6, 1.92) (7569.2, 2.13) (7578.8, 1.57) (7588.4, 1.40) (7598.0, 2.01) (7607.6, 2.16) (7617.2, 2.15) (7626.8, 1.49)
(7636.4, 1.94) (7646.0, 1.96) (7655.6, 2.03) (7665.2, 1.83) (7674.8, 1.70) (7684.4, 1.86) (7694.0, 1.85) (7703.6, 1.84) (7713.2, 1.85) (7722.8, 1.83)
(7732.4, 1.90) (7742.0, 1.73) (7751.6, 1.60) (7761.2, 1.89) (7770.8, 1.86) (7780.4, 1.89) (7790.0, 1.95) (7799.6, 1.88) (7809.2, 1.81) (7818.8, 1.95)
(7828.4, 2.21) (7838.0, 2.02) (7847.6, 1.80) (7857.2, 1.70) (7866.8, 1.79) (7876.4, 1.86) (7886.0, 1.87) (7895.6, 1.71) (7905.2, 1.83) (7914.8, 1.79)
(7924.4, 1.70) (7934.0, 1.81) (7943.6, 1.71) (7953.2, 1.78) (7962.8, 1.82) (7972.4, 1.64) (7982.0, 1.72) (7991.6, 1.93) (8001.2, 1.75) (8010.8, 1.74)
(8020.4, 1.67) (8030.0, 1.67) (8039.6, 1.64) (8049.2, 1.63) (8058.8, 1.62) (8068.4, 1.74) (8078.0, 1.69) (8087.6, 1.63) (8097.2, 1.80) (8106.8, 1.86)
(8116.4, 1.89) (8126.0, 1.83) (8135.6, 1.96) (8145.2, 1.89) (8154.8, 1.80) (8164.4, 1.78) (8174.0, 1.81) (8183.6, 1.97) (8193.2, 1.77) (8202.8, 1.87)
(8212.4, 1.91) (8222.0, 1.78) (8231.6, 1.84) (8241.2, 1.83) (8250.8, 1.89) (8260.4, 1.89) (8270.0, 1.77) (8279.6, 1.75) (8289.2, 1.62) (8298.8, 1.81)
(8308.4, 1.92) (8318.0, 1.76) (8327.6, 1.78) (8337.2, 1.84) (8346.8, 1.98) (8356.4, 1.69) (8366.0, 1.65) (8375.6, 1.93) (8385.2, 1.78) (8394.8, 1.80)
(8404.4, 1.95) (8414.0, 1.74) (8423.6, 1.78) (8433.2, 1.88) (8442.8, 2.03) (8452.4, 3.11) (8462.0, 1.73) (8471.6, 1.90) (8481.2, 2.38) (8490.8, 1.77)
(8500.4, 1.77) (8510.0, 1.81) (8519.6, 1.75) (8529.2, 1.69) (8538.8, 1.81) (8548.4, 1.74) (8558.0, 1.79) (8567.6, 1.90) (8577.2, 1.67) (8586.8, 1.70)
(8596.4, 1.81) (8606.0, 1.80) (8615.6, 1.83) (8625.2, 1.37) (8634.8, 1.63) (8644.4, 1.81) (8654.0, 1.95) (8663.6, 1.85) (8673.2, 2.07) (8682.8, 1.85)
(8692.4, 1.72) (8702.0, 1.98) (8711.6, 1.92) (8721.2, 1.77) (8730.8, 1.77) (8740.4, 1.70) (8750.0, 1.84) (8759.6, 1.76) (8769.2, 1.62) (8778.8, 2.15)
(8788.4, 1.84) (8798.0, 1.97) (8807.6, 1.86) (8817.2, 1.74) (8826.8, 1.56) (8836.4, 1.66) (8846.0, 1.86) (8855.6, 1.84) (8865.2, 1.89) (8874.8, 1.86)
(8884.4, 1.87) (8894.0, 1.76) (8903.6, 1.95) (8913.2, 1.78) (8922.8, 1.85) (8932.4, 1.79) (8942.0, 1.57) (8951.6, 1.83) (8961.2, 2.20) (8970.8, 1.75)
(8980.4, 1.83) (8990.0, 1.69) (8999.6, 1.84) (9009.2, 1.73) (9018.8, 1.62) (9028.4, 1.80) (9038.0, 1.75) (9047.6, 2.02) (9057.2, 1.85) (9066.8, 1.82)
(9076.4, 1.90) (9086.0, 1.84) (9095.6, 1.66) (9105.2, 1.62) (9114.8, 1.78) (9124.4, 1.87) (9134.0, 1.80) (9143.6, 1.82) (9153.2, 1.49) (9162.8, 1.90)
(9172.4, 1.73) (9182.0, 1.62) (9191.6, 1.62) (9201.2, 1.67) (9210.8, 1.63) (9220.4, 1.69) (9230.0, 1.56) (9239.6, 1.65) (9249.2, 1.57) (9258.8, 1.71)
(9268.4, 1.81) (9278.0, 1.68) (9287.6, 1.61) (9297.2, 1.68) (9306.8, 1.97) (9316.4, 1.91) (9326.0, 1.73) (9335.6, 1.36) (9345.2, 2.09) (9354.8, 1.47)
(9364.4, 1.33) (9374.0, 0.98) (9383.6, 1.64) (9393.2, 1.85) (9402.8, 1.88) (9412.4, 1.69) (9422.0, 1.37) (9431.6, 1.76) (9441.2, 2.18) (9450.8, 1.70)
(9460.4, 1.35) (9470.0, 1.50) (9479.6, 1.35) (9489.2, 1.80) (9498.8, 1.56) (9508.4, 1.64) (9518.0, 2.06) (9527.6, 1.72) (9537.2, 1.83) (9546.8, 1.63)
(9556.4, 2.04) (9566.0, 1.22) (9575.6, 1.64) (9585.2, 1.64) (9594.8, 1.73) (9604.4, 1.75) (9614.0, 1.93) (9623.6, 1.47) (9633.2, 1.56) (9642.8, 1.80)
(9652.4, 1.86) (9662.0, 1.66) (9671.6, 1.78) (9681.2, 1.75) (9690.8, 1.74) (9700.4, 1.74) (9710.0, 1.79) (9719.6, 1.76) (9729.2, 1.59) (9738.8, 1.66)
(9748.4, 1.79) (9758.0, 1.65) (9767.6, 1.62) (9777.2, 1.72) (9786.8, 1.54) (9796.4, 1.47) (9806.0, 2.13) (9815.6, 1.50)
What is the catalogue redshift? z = 0.29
